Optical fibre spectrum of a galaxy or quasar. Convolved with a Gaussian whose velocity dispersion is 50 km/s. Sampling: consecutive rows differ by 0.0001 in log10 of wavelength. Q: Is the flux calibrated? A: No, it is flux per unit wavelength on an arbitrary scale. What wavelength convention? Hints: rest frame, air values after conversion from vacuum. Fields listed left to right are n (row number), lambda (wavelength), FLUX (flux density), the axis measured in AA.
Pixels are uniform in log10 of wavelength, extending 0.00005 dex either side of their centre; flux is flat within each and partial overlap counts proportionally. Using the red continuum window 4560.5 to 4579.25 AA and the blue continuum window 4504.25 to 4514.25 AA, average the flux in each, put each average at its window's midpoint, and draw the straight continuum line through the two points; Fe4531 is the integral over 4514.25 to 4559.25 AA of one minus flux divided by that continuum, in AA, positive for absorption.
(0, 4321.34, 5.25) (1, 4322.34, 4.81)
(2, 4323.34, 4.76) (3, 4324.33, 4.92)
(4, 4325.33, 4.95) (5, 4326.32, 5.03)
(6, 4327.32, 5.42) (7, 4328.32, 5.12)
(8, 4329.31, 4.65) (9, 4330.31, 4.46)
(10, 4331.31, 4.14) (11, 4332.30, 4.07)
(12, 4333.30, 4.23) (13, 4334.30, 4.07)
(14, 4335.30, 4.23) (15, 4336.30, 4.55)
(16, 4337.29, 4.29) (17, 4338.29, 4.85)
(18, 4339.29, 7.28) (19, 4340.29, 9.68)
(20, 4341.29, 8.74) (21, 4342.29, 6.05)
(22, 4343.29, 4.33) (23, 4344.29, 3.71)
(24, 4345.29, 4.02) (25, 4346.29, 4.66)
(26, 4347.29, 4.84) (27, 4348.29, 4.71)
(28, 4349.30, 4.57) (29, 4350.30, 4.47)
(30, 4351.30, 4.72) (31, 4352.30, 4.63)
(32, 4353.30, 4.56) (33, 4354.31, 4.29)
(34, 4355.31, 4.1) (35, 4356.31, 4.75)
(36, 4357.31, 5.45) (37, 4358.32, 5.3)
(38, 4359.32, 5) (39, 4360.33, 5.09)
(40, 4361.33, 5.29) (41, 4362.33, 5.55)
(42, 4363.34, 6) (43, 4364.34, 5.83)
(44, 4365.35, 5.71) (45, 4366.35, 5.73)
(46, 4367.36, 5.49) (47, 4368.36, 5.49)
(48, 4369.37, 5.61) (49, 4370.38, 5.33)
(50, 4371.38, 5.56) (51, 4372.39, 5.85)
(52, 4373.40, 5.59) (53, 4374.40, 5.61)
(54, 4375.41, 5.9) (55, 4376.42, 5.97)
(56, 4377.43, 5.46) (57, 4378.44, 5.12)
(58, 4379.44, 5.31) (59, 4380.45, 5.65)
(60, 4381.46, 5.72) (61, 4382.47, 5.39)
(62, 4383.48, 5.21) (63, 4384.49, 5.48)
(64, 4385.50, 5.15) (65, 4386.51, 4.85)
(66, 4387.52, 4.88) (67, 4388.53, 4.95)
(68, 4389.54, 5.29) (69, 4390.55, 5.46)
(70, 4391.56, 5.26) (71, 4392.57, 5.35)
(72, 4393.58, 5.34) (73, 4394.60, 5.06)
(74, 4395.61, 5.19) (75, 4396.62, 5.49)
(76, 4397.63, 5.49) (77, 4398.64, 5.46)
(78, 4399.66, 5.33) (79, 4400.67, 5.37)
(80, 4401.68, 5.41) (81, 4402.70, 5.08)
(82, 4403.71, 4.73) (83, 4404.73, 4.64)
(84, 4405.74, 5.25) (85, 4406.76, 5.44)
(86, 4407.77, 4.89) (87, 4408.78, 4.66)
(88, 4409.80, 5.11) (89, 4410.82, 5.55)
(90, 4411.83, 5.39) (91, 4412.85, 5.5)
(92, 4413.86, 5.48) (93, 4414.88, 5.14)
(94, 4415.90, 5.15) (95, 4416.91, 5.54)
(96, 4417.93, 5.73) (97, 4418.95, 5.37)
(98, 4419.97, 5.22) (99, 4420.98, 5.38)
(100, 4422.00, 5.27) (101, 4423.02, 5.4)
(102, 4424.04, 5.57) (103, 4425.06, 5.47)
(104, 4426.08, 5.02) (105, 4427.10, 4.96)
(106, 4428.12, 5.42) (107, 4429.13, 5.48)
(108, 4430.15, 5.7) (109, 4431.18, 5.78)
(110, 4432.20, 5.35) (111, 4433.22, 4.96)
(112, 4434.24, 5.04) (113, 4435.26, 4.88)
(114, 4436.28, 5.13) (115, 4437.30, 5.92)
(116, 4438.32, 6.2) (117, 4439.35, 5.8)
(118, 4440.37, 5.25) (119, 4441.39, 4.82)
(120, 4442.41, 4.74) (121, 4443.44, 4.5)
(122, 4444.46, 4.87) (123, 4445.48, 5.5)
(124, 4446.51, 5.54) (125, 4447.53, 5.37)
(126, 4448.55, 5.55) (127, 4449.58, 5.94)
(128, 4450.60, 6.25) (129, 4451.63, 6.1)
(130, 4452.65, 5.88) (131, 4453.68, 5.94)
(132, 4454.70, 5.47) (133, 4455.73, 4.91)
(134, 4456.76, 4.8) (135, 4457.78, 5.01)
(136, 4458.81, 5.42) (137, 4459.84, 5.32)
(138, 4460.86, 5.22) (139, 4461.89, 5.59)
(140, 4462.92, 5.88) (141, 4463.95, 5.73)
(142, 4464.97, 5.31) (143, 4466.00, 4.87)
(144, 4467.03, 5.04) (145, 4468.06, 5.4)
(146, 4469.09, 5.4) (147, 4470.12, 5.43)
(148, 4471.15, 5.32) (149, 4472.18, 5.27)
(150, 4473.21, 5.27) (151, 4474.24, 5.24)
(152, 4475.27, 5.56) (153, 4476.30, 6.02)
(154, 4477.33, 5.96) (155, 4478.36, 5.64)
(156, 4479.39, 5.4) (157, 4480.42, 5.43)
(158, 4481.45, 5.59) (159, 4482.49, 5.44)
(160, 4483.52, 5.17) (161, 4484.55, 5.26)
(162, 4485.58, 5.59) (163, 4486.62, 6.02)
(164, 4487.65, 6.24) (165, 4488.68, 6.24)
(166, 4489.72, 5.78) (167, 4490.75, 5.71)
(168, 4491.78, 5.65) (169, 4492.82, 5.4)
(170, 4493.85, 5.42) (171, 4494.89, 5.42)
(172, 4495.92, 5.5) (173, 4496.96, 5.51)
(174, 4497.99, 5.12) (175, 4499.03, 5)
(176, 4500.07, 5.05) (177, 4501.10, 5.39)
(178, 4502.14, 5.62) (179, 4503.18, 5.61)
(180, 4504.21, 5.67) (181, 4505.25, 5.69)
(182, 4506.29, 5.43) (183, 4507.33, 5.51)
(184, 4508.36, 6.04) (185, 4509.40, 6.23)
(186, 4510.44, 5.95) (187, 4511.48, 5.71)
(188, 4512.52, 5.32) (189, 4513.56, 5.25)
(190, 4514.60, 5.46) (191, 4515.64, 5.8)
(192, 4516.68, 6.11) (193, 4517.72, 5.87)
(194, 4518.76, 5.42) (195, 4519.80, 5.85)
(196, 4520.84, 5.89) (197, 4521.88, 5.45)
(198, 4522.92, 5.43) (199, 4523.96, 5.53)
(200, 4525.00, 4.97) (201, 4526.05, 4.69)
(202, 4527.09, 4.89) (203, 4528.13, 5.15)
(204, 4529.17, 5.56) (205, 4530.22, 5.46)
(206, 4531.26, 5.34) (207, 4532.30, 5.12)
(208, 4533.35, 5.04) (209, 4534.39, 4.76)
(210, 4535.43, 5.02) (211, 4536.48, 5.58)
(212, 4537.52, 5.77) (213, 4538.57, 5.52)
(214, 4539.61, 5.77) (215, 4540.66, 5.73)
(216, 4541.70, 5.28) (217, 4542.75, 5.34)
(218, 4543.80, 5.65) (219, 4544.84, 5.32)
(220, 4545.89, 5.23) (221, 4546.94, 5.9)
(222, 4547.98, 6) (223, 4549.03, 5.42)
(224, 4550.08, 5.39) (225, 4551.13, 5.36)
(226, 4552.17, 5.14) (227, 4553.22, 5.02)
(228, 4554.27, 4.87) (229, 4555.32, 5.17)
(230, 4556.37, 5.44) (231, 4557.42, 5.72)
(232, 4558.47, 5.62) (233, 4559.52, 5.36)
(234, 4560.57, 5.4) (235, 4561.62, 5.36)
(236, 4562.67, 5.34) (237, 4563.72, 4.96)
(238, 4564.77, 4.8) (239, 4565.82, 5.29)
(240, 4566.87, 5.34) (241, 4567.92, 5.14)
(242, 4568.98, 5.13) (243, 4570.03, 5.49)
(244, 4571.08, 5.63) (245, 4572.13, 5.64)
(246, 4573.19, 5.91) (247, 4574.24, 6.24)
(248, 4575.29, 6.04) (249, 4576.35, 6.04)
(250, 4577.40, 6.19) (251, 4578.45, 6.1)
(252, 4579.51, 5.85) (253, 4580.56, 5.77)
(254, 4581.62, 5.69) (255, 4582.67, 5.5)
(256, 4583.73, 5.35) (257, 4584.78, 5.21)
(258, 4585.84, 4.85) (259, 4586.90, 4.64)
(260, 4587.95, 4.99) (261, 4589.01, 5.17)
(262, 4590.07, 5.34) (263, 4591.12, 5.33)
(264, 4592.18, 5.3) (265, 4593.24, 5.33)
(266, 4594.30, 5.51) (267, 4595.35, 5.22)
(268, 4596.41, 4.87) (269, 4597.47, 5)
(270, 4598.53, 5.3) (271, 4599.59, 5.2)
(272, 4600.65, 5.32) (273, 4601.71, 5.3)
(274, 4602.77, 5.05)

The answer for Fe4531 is 1.6 AA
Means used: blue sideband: 5.67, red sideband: 5.57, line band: 5.42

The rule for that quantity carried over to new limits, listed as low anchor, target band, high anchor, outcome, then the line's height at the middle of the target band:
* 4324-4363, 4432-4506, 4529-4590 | -2.9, 5.25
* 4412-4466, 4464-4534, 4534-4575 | -1.1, 5.41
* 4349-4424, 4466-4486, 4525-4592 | -0.3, 5.34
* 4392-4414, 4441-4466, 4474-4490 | 0.5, 5.51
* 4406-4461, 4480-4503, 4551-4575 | -0.7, 5.36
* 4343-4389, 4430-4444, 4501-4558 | 0.0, 5.29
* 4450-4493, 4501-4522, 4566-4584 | -0.3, 5.6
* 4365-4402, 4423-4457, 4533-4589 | 0.1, 5.43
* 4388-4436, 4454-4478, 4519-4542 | -0.3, 5.31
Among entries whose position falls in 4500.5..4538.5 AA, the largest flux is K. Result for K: 6.23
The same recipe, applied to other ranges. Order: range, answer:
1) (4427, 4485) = 6.25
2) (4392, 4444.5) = 6.2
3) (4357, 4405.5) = 6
